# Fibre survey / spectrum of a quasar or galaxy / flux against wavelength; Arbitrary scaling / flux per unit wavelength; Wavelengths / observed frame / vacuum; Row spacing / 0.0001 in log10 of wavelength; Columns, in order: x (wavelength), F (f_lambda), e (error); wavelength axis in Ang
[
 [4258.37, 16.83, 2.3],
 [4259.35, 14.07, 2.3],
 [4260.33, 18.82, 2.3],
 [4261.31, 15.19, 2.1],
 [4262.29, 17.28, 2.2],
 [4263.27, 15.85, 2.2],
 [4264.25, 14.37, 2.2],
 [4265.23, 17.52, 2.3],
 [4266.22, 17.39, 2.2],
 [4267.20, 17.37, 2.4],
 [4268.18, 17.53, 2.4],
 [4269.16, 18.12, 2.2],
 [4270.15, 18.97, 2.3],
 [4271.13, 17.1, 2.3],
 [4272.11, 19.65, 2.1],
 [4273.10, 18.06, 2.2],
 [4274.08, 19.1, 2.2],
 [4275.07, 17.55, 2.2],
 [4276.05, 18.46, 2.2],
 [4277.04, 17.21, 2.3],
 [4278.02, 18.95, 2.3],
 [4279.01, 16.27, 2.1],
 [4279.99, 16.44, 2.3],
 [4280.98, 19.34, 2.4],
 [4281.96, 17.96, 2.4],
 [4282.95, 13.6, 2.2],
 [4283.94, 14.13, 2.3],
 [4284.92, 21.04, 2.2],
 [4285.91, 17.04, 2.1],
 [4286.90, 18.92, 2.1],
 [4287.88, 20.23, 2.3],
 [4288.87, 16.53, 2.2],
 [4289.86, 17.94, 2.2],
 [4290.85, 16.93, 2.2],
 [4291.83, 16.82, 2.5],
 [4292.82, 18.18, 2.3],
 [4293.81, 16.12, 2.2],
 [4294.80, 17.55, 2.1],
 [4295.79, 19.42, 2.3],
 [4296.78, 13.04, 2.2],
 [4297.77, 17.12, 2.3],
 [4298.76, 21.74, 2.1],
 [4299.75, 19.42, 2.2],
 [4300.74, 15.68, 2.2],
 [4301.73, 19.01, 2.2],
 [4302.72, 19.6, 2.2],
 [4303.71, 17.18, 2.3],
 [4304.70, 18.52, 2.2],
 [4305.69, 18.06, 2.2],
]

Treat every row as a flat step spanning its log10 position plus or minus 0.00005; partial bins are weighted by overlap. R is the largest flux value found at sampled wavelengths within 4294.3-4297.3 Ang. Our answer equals 19.42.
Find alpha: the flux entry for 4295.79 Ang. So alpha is 19.42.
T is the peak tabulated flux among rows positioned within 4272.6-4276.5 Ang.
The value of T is 19.1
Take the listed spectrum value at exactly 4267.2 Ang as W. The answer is 17.37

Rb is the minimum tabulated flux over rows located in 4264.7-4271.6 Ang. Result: 17.1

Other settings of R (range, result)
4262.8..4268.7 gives 17.53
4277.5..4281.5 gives 19.34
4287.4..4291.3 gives 20.23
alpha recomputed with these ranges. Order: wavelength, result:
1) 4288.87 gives 16.53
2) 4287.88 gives 20.23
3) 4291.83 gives 16.82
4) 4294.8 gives 17.55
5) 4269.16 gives 18.12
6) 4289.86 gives 17.94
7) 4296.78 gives 13.04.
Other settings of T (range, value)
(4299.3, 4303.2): 19.6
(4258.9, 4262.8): 18.82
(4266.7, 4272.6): 19.65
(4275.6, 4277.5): 18.46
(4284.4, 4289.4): 21.04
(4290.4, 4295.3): 18.18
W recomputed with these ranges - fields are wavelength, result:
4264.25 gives 14.37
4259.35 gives 14.07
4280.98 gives 19.34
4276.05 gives 18.46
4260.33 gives 18.82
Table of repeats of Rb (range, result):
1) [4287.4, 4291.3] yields 16.53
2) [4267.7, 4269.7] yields 17.53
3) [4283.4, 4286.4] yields 14.13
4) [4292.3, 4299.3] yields 13.04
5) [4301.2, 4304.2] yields 17.18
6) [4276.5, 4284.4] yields 13.6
